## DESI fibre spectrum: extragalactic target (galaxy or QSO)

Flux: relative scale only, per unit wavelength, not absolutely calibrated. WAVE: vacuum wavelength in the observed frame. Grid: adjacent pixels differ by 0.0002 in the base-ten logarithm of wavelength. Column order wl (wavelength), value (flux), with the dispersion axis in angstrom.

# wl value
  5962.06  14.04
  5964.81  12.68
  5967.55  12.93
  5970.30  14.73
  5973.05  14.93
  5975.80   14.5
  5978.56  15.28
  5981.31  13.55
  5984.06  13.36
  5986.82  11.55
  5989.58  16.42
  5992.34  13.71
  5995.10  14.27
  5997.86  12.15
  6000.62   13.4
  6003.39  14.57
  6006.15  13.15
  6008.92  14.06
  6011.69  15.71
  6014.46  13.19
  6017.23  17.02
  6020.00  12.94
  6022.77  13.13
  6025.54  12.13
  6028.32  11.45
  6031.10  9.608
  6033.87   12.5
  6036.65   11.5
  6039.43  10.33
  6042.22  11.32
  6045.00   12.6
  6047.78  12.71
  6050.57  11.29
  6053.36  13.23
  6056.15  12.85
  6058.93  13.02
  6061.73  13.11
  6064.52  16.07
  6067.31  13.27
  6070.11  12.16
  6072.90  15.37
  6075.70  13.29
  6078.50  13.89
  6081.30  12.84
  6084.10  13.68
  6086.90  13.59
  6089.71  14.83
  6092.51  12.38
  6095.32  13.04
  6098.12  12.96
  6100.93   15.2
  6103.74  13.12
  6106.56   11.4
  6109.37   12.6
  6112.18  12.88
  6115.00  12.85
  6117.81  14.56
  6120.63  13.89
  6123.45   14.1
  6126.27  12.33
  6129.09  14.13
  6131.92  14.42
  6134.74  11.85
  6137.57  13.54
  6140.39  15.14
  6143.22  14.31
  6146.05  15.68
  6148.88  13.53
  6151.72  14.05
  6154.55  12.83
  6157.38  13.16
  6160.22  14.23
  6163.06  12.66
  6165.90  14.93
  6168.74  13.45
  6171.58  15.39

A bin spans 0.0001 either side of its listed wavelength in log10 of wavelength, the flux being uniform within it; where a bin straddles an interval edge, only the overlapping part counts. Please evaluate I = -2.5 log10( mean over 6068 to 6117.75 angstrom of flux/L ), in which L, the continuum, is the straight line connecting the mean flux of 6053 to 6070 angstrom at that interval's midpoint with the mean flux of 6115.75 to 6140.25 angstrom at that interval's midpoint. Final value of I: 0.02 mag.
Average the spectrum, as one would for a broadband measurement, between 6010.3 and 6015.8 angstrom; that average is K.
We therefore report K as 14.5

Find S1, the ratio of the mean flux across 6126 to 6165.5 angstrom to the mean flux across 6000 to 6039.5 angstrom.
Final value 1.1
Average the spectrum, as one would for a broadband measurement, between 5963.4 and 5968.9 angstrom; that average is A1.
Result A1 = 12.8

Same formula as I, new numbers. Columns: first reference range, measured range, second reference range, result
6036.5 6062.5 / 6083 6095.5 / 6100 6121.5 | -0.05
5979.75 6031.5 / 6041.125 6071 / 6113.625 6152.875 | 0.06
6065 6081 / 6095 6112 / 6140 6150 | 0.08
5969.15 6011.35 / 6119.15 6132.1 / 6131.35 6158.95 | 0.01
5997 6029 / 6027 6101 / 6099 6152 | 0.06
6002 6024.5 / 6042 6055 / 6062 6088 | 0.13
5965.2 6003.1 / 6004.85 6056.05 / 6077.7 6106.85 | 0.09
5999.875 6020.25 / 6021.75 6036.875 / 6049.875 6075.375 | 0.20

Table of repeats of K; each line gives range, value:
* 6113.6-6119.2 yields 13.7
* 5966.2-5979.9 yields 14.5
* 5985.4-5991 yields 14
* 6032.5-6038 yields 12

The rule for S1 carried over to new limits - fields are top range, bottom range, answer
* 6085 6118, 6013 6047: 1.07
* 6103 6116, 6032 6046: 1.08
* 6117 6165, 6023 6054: 1.18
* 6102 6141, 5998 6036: 1.01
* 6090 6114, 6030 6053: 1.13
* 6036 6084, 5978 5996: 0.93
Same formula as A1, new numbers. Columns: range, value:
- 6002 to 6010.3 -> 13.9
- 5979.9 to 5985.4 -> 13.5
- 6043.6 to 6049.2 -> 12.7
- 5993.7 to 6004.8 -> 13.6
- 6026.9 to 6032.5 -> 10.5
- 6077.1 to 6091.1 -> 13.8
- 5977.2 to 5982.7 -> 14.4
